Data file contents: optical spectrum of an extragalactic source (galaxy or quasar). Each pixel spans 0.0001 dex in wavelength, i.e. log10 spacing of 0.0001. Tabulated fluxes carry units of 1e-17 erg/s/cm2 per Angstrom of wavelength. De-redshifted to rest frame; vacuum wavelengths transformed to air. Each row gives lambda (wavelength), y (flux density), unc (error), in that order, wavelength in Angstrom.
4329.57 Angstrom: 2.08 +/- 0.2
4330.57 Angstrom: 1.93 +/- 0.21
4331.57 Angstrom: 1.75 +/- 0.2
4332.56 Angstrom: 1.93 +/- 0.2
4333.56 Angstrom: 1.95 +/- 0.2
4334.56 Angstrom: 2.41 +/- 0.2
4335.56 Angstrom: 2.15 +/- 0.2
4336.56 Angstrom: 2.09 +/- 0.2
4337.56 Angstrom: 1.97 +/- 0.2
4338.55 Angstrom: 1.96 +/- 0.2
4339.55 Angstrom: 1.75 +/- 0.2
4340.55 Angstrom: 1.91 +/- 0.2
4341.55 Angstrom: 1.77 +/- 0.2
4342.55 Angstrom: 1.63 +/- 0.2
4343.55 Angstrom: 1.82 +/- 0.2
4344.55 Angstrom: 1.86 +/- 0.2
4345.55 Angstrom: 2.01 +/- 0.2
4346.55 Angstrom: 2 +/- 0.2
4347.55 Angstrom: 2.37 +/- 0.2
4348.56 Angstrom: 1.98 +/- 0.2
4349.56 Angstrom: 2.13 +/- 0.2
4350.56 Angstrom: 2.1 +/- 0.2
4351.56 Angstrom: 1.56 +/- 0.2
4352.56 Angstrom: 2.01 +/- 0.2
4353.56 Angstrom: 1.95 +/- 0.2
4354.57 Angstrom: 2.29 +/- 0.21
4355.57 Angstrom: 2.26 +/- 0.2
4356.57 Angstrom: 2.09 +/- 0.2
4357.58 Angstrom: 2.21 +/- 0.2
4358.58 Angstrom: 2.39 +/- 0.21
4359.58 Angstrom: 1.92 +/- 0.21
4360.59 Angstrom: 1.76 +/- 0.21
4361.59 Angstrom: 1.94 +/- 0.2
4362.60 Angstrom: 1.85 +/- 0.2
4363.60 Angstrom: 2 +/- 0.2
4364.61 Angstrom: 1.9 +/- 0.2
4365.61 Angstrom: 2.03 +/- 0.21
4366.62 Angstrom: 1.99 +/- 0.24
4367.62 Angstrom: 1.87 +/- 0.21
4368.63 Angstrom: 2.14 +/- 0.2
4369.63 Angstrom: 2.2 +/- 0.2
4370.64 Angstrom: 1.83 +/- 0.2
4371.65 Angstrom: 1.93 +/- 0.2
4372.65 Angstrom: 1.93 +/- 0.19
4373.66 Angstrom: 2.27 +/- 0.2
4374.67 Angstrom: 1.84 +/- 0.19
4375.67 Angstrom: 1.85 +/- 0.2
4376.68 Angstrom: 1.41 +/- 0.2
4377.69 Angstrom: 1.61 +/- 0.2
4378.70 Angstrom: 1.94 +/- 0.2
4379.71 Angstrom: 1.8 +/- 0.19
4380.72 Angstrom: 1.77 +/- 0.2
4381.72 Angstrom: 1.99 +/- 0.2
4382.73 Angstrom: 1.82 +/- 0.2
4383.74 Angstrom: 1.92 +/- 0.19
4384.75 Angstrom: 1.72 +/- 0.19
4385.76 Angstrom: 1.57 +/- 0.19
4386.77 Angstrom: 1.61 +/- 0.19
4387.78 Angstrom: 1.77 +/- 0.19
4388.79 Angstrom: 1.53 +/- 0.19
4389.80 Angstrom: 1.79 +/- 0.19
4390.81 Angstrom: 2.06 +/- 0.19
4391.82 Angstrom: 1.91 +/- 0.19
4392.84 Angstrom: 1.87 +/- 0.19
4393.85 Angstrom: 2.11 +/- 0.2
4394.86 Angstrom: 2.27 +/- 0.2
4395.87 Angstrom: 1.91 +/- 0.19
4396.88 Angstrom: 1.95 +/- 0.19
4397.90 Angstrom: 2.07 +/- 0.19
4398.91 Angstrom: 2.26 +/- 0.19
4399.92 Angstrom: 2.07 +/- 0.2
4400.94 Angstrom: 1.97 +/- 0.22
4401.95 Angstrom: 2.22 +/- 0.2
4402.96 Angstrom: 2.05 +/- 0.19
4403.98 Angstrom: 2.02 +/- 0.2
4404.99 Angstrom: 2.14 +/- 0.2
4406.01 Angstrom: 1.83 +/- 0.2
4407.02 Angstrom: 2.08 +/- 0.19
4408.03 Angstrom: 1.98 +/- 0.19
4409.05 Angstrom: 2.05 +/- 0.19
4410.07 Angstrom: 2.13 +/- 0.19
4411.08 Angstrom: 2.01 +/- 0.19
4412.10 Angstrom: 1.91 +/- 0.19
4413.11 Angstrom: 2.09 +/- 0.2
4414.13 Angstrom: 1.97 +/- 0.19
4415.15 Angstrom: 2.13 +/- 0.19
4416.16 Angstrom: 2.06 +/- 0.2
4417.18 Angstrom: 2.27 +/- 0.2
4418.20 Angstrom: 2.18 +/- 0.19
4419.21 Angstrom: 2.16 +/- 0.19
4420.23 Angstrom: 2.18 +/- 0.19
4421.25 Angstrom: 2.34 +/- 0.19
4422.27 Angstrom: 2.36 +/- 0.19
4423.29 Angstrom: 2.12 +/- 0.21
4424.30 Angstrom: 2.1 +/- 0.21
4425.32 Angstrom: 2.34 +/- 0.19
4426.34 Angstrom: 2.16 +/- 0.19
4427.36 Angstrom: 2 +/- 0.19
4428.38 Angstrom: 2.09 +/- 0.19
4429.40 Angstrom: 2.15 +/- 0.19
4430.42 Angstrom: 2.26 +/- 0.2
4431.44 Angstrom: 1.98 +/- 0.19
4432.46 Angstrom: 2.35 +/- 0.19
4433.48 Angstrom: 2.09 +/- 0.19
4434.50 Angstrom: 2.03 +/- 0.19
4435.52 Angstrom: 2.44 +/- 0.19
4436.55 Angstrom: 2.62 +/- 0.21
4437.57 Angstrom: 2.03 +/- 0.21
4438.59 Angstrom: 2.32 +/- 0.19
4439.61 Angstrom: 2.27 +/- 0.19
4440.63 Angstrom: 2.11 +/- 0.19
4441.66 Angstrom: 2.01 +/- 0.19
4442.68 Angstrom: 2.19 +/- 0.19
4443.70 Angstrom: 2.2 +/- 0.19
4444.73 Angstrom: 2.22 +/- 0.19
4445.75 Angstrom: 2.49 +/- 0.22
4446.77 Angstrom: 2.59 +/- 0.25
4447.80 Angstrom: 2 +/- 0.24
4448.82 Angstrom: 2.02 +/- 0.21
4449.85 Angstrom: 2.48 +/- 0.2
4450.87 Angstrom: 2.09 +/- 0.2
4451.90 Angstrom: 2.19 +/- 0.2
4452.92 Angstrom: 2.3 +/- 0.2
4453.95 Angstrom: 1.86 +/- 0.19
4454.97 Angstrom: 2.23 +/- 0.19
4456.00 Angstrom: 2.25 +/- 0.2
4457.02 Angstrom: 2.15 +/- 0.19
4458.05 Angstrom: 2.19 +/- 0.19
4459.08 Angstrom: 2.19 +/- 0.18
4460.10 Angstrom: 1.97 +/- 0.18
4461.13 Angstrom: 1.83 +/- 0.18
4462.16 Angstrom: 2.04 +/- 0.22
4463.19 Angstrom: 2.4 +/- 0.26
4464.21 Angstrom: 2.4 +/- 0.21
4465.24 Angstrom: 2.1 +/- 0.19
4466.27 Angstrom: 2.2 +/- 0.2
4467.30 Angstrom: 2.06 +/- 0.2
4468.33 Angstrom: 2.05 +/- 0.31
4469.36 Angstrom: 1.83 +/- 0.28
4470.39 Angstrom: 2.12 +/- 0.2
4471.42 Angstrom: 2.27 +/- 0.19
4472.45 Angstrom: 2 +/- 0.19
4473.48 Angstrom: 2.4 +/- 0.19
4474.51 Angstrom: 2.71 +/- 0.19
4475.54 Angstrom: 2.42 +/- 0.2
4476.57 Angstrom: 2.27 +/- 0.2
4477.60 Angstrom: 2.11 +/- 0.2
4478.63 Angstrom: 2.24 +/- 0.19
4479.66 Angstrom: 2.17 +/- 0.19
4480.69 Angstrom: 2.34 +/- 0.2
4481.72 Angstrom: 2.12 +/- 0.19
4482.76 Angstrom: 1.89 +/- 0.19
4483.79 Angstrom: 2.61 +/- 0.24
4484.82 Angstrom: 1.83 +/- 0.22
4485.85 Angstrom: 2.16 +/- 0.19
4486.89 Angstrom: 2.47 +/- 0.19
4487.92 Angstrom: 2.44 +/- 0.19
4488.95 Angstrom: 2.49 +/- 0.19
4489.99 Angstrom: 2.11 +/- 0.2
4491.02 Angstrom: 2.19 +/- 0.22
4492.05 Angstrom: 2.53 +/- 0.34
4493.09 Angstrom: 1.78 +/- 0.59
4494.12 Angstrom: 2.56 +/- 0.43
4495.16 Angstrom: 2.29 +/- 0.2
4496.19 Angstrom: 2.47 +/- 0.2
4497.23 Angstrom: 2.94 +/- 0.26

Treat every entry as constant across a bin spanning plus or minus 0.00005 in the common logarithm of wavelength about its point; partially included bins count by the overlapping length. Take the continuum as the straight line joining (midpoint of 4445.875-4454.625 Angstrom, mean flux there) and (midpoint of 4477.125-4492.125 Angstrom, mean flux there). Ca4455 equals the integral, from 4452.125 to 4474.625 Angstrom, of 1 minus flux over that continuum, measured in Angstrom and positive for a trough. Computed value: 0.7 Angstrom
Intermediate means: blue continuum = 2.21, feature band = 2.15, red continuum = 2.24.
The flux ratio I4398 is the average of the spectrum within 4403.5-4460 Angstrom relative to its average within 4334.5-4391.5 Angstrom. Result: 1.12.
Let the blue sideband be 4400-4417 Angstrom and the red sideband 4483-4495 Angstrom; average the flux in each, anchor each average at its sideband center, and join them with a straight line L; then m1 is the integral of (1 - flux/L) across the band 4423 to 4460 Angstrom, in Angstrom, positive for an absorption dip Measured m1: -0.9 Angstrom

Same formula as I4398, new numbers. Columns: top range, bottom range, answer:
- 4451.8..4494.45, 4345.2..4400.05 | 1.13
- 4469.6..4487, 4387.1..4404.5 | 1.12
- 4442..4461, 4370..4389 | 1.22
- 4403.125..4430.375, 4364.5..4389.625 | 1.14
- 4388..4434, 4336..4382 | 1.06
